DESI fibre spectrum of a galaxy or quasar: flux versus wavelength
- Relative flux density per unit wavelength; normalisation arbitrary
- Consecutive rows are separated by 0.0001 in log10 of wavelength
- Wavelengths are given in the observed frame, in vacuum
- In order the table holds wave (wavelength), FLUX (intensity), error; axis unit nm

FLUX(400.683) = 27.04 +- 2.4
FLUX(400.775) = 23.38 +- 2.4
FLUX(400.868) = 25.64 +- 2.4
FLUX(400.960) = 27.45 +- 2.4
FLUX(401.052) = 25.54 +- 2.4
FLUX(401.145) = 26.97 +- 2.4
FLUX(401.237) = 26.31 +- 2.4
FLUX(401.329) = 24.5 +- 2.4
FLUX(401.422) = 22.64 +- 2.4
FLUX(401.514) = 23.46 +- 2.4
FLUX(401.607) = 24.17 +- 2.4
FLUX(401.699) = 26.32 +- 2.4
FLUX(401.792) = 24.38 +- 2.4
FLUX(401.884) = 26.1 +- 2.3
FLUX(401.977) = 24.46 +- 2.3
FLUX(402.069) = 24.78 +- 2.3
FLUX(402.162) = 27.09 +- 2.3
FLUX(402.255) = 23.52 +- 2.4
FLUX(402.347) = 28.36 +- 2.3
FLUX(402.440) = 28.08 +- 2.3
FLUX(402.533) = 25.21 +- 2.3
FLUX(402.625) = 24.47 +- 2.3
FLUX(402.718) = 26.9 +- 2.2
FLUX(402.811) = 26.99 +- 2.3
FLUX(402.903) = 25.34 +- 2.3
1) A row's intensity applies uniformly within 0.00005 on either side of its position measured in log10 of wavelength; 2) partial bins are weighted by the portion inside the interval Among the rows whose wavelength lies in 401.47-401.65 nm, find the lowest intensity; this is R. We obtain 23.46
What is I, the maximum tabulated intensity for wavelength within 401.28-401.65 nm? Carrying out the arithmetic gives 24.5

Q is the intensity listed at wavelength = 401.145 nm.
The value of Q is 26.97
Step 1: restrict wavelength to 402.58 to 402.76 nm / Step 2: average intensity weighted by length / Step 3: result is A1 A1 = 25.6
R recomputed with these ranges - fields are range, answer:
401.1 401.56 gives 22.64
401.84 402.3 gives 23.52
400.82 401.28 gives 25.54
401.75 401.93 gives 24.38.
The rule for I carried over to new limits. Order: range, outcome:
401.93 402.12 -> 24.78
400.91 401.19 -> 27.45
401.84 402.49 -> 28.36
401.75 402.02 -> 26.1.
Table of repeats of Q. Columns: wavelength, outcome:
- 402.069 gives 24.78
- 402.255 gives 23.52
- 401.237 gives 26.31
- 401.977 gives 24.46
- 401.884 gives 26.1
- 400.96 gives 27.45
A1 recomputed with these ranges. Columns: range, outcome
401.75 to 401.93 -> 25.3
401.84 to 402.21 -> 25.6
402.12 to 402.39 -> 26.3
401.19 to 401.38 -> 25.4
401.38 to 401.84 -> 24.2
